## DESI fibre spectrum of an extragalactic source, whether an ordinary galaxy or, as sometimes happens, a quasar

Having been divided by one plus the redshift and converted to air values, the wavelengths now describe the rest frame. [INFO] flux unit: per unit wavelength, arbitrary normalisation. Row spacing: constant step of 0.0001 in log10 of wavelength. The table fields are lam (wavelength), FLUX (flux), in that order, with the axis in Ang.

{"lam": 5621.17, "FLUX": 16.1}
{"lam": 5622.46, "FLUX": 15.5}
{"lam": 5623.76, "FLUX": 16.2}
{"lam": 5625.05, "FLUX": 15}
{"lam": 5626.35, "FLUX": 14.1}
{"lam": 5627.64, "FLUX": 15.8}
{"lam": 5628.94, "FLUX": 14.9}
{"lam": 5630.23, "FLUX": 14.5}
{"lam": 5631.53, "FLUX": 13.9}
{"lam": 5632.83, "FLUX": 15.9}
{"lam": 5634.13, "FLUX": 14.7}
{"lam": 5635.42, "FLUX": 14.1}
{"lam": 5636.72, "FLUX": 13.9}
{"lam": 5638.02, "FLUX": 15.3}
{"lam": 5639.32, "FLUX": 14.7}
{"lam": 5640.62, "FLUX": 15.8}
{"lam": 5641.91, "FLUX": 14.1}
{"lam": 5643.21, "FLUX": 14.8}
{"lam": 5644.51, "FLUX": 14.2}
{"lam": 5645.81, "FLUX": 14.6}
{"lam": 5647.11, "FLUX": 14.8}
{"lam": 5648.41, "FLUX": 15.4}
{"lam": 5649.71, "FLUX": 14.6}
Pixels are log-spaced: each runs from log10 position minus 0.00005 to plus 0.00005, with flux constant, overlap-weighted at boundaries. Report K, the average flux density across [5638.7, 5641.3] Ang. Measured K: 15.3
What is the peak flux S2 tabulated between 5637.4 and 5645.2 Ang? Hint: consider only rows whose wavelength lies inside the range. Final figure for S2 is 15.8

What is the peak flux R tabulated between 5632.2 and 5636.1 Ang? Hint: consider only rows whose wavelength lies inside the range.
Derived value 15.9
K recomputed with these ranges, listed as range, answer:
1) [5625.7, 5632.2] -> 14.6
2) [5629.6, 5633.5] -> 14.7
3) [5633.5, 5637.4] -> 14.3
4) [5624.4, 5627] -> 14.6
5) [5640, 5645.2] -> 14.7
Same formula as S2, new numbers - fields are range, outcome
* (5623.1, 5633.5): 16.2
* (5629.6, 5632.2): 14.5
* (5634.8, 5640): 15.3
